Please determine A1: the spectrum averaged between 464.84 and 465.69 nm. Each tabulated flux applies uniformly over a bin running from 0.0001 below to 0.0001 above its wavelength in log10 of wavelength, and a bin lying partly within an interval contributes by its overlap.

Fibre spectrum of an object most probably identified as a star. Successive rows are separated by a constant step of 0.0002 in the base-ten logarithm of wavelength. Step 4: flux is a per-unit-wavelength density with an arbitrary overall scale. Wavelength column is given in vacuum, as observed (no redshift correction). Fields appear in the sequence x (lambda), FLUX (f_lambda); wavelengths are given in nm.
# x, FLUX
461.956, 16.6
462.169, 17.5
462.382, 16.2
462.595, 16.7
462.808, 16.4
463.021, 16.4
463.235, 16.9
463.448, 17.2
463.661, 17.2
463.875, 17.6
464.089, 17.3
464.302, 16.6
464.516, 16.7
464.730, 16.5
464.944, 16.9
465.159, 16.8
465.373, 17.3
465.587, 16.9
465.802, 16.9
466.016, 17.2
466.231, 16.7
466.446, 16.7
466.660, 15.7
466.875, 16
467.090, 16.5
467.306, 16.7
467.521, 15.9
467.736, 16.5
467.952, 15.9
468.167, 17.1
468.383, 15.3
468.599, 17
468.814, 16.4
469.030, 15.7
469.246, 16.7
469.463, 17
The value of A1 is 17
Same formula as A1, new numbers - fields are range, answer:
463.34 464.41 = 17.2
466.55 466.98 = 15.9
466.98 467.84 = 16.4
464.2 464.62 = 16.6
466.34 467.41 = 16.3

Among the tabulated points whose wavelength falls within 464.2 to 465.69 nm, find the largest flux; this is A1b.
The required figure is 17.3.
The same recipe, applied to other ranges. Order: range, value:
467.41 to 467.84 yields 16.5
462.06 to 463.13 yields 17.5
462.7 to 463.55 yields 17.2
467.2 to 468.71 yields 17.1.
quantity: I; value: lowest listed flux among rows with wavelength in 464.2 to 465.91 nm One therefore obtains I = 16.5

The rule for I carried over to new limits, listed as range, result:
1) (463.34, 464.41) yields 16.6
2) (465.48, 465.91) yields 16.9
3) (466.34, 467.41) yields 15.7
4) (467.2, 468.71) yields 15.3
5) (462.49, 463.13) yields 16.4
